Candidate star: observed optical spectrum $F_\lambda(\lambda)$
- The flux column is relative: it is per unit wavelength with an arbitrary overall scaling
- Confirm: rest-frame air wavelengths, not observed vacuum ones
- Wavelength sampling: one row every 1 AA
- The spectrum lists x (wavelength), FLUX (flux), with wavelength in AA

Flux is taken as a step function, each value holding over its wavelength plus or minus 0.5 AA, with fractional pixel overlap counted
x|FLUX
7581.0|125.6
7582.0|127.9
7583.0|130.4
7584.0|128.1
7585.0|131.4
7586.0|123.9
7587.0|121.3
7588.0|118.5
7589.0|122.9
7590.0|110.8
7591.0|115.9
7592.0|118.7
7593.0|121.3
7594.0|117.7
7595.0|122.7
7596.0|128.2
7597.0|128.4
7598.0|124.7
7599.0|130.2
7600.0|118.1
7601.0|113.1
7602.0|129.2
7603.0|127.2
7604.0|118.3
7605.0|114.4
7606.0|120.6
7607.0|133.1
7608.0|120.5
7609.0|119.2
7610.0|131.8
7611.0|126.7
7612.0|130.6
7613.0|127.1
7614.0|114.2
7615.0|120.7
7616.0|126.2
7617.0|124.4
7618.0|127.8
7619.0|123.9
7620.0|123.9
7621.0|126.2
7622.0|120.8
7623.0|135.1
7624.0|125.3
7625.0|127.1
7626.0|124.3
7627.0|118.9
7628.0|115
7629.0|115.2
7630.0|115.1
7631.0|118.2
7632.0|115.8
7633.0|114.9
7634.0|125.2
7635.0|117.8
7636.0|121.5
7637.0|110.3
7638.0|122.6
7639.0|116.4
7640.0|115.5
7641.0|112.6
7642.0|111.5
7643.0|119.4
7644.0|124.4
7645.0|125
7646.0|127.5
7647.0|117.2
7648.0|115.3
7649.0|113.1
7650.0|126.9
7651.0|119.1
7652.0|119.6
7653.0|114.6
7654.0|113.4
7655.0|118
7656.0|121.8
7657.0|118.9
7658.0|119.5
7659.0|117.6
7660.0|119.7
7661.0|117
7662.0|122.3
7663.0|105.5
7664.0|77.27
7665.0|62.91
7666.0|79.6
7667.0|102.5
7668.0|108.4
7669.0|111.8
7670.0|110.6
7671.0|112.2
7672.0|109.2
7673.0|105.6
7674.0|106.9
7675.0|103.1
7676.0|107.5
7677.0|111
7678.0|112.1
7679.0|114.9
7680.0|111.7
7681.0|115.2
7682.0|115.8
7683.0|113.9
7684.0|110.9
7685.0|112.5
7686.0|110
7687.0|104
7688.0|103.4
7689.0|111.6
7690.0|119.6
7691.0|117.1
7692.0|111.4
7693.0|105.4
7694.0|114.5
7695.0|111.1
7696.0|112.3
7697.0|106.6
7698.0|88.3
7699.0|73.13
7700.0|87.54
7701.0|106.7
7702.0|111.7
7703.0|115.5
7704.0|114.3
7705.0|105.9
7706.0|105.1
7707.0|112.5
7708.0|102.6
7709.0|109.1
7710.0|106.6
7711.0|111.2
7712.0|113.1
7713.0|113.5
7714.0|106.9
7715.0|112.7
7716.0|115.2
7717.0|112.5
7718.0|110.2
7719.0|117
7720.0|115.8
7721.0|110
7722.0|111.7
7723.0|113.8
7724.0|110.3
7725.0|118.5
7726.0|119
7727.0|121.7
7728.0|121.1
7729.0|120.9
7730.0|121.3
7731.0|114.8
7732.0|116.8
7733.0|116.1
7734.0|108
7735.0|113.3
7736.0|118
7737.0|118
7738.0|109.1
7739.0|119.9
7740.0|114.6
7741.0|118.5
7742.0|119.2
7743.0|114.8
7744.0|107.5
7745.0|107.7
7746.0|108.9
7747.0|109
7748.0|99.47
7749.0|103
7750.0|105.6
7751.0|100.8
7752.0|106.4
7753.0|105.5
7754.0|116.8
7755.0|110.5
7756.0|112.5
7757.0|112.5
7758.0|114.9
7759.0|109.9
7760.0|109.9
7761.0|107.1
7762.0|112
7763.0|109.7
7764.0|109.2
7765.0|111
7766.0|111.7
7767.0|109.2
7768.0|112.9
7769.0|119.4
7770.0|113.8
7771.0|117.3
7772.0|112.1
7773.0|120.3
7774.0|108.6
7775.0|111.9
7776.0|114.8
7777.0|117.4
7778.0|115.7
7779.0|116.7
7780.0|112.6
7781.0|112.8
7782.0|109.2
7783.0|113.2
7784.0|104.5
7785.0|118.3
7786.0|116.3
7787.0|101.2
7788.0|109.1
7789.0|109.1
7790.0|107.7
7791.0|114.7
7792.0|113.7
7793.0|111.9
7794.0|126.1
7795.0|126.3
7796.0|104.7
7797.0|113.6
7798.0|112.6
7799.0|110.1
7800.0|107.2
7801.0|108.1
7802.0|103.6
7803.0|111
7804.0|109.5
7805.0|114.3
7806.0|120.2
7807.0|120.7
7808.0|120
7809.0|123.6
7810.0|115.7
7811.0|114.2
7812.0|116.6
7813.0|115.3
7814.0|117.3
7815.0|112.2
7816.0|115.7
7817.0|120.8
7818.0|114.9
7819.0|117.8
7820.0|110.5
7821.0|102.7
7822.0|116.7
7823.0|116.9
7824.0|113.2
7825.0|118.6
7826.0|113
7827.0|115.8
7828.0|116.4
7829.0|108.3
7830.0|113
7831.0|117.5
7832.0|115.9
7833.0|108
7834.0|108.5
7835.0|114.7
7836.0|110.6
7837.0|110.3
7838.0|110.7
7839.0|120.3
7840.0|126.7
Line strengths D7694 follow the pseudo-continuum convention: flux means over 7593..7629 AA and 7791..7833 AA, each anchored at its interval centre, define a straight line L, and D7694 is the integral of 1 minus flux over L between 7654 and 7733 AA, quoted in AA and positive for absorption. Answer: 6.56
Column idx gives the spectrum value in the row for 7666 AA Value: 79.6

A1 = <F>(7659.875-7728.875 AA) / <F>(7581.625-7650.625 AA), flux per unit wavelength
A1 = 0.89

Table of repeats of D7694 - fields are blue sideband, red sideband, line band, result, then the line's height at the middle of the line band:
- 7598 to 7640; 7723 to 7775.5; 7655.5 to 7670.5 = 1.59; 119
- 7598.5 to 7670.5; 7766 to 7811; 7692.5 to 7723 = 2.04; 116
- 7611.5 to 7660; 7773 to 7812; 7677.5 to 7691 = 0.68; 118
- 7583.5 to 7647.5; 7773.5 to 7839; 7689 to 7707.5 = 1.79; 118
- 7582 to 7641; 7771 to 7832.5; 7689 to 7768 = 4.17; 117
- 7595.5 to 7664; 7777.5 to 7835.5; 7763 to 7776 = 0.23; 115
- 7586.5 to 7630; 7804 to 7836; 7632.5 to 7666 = 1.79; 121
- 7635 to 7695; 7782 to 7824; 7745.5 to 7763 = 0.70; 113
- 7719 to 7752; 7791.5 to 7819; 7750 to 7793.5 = 0.93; 114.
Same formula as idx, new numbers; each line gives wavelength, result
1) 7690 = 119.6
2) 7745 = 107.7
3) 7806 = 120.2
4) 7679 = 114.9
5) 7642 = 111.5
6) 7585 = 131.4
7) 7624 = 125.3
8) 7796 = 104.7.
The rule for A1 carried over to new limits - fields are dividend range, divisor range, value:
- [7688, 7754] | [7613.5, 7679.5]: 0.96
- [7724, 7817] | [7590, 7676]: 0.96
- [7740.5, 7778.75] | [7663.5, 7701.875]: 1.06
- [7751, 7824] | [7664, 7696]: 1.05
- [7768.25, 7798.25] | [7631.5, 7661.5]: 0.96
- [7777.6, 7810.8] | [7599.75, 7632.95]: 0.92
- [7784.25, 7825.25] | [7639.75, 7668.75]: 1.01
